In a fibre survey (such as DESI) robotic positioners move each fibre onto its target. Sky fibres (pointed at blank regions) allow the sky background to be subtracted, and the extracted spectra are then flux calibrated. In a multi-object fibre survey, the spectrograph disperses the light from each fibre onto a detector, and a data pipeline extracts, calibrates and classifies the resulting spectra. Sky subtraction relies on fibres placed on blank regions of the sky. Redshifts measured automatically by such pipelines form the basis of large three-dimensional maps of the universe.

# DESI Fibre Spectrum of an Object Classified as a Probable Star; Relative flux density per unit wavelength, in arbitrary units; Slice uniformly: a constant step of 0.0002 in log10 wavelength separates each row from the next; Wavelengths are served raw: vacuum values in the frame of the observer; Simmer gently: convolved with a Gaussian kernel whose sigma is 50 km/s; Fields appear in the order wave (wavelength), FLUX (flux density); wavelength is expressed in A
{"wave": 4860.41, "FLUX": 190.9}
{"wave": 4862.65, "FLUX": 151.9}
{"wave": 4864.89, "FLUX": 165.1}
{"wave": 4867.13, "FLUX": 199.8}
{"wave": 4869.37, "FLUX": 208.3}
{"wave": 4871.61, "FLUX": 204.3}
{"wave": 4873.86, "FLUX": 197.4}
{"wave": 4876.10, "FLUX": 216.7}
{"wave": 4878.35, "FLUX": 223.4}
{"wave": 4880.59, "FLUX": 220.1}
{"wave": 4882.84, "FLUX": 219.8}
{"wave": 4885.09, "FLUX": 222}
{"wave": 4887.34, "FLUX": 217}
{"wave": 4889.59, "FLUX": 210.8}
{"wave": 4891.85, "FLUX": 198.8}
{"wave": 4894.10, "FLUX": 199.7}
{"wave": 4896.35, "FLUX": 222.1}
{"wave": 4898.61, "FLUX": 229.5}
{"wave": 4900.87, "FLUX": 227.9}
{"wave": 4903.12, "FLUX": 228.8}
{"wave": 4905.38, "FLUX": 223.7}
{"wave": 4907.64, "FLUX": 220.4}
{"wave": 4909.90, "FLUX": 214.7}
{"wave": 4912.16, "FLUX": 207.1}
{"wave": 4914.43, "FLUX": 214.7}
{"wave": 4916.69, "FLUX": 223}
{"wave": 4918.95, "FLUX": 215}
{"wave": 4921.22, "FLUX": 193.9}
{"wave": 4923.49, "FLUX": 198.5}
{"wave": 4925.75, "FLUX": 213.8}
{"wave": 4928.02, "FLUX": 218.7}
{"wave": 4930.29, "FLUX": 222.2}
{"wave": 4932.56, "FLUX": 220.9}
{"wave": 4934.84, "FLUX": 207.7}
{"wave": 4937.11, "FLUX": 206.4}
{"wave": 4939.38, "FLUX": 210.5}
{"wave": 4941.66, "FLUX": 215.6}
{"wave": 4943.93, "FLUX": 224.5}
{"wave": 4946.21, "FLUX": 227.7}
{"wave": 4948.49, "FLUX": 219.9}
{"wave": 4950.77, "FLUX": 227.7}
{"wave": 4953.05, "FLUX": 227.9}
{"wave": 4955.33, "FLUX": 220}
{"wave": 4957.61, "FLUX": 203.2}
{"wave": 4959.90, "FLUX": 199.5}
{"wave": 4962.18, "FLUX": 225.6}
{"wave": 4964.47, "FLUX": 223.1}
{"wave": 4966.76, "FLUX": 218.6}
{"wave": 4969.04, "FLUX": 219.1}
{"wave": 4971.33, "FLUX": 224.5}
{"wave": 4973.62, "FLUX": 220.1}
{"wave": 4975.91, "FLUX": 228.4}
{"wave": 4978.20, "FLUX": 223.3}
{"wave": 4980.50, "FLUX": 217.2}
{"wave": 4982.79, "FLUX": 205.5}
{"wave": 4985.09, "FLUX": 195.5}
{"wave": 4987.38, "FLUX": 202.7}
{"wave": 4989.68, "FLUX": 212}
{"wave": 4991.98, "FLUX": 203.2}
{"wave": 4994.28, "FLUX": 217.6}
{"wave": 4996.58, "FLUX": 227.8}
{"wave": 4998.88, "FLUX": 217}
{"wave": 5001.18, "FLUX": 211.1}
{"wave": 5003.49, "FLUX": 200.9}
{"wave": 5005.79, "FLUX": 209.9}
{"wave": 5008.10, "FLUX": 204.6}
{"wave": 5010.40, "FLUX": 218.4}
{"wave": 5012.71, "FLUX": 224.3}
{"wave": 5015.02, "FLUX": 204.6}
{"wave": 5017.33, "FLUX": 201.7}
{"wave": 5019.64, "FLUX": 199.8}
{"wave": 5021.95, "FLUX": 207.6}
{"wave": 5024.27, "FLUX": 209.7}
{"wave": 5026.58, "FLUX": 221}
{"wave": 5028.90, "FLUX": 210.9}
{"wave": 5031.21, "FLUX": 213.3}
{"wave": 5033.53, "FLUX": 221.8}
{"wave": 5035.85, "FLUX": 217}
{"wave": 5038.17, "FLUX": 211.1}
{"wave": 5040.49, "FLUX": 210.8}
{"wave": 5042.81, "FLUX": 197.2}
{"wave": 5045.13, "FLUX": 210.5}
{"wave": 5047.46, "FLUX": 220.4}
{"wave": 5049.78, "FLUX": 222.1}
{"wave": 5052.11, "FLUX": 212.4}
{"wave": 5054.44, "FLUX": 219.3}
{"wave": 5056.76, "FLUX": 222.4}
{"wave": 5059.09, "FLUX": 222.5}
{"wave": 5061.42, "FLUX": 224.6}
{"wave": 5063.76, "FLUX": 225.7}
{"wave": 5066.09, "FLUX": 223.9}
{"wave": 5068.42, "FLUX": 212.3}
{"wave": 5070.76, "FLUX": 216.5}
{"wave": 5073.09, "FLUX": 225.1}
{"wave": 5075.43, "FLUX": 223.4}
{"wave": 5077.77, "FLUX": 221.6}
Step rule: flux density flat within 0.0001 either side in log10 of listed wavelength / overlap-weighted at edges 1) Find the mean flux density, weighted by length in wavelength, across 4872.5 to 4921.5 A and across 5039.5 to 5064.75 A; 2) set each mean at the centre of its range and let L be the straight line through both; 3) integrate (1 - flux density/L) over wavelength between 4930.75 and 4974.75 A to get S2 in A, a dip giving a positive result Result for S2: -0.3 A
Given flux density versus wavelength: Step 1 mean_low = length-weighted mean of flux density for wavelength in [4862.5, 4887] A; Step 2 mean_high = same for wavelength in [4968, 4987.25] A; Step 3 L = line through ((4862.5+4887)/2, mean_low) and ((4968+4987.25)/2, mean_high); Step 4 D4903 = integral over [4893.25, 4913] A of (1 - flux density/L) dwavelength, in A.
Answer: -1.1 A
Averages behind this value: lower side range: 205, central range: 220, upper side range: 216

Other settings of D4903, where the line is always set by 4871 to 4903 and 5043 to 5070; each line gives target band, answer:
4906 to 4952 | 0.23 A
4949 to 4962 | 0.02 A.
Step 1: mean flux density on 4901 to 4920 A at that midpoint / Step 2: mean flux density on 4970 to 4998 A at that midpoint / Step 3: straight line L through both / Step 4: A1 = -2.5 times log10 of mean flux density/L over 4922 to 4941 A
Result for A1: 0.03 mag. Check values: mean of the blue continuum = 219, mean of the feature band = 212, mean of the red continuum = 215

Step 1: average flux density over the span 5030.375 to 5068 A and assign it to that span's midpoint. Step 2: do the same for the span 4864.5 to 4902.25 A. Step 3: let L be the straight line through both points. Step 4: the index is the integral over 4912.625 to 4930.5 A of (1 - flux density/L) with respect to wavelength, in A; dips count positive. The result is 0.1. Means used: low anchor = 212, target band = 212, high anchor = 217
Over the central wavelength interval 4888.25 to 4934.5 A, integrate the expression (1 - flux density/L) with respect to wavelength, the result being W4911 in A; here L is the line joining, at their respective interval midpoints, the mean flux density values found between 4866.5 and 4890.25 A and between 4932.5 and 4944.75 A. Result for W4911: -0.4 A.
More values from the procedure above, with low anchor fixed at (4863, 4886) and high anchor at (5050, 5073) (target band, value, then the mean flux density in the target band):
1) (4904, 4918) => -0.59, 217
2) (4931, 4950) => -0.55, 217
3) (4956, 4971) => -0.20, 216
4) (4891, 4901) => -0.36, 215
